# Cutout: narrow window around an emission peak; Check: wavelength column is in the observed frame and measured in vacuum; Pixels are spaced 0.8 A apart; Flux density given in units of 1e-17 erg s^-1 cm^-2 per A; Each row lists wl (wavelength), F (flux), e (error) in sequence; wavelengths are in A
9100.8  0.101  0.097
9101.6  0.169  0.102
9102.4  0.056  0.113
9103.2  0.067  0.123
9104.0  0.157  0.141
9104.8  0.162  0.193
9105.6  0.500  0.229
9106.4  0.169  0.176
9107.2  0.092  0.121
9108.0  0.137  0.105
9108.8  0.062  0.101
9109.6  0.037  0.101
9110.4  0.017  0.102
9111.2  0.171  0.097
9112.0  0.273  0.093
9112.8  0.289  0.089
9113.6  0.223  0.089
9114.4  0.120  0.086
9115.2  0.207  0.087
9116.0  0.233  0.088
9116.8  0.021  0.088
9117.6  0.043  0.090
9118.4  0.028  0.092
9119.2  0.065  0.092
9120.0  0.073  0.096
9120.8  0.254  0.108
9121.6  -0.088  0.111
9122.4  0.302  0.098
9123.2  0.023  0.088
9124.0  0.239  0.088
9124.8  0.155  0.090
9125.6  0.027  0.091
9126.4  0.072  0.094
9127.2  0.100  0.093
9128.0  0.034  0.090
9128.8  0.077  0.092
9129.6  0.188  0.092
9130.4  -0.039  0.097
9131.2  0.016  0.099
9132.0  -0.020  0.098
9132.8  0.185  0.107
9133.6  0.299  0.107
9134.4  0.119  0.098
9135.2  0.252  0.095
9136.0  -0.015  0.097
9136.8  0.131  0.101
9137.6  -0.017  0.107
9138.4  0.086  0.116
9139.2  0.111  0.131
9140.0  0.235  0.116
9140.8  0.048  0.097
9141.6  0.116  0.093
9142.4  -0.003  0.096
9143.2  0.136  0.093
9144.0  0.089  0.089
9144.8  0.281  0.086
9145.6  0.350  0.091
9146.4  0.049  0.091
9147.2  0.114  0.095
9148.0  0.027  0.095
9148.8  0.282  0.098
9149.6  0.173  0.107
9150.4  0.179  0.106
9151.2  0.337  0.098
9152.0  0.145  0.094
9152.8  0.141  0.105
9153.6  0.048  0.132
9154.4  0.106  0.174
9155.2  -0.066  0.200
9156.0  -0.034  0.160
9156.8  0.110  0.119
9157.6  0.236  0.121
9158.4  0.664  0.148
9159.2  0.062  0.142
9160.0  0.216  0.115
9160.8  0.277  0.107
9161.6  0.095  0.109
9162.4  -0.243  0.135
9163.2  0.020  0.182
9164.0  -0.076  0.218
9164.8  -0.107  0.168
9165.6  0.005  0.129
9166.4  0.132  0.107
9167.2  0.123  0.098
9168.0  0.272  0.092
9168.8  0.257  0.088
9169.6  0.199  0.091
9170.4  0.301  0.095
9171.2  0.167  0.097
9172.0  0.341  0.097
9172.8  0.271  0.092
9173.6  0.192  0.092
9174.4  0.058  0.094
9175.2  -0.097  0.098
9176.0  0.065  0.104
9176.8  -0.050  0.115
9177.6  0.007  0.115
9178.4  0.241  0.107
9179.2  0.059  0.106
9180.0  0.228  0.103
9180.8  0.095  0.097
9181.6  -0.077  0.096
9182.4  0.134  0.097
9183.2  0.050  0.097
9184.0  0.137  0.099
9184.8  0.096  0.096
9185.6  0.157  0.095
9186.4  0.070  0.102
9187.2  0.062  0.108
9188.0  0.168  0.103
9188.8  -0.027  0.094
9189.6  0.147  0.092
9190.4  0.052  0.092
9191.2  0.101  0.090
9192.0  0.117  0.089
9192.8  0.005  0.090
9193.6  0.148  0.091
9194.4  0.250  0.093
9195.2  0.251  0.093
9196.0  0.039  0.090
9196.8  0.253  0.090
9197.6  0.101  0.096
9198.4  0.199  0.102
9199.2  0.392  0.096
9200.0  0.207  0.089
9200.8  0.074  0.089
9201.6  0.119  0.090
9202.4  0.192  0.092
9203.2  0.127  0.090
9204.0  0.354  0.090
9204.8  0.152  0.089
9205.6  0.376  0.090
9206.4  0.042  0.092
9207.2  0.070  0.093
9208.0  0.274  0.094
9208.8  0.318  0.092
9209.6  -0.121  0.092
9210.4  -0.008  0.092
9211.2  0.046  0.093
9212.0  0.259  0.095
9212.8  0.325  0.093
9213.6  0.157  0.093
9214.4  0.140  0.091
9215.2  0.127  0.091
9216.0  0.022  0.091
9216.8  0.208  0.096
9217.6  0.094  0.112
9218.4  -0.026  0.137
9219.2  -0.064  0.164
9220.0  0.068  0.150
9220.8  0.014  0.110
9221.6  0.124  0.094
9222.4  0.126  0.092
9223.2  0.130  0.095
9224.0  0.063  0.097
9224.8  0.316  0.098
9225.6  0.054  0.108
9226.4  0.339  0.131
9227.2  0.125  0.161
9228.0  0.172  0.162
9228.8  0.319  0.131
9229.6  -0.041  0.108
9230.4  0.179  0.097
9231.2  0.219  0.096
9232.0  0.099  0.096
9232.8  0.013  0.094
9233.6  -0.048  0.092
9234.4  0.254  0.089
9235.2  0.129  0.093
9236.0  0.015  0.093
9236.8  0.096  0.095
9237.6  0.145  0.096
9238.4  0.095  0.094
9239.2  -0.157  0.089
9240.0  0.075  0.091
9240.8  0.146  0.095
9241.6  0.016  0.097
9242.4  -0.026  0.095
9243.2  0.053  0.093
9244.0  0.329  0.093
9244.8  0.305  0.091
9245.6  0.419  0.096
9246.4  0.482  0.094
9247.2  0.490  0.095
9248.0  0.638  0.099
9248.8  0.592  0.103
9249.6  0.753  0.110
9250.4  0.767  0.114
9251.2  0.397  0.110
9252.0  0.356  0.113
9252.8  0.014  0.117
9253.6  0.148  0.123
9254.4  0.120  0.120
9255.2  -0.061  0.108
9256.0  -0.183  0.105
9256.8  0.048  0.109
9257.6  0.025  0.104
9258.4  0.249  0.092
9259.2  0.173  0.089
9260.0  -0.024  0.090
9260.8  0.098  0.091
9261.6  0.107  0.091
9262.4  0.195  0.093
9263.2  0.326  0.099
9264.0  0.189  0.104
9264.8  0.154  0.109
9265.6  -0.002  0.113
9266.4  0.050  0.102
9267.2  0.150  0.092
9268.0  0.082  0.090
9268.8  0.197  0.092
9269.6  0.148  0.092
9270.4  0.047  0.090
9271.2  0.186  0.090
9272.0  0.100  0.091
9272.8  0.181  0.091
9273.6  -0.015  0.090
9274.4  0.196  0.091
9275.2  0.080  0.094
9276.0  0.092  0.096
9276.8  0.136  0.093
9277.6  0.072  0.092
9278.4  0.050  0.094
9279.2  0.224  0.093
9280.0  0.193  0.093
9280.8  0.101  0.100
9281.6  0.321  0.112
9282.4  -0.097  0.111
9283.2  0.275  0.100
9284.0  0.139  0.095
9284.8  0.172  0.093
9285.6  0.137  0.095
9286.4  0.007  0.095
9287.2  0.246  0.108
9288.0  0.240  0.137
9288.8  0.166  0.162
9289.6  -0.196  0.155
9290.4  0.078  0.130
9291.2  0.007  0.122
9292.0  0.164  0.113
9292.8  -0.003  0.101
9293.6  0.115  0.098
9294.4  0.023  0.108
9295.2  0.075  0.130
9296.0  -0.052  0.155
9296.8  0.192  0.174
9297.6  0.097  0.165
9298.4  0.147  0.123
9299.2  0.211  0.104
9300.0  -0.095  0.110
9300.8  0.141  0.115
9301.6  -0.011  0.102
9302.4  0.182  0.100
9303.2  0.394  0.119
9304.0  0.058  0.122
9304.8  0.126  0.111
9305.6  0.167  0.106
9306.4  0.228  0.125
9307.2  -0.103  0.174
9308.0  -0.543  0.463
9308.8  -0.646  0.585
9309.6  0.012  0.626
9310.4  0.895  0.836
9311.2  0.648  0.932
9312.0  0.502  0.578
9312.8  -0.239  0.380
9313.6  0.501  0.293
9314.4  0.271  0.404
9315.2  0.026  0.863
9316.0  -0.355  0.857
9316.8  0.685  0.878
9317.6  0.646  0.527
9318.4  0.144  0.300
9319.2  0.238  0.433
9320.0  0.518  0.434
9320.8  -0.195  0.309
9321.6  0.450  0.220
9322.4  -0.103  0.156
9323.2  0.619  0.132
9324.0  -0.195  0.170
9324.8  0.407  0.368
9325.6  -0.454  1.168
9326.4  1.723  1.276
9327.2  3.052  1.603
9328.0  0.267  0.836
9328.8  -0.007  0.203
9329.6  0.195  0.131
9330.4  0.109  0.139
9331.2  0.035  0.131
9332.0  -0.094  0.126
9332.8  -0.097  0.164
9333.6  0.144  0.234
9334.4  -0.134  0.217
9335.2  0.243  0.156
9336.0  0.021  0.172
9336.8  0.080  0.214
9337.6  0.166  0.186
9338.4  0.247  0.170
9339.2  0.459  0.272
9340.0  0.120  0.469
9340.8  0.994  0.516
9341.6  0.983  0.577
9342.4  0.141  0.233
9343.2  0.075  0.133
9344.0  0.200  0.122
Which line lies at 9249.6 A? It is Hbeta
